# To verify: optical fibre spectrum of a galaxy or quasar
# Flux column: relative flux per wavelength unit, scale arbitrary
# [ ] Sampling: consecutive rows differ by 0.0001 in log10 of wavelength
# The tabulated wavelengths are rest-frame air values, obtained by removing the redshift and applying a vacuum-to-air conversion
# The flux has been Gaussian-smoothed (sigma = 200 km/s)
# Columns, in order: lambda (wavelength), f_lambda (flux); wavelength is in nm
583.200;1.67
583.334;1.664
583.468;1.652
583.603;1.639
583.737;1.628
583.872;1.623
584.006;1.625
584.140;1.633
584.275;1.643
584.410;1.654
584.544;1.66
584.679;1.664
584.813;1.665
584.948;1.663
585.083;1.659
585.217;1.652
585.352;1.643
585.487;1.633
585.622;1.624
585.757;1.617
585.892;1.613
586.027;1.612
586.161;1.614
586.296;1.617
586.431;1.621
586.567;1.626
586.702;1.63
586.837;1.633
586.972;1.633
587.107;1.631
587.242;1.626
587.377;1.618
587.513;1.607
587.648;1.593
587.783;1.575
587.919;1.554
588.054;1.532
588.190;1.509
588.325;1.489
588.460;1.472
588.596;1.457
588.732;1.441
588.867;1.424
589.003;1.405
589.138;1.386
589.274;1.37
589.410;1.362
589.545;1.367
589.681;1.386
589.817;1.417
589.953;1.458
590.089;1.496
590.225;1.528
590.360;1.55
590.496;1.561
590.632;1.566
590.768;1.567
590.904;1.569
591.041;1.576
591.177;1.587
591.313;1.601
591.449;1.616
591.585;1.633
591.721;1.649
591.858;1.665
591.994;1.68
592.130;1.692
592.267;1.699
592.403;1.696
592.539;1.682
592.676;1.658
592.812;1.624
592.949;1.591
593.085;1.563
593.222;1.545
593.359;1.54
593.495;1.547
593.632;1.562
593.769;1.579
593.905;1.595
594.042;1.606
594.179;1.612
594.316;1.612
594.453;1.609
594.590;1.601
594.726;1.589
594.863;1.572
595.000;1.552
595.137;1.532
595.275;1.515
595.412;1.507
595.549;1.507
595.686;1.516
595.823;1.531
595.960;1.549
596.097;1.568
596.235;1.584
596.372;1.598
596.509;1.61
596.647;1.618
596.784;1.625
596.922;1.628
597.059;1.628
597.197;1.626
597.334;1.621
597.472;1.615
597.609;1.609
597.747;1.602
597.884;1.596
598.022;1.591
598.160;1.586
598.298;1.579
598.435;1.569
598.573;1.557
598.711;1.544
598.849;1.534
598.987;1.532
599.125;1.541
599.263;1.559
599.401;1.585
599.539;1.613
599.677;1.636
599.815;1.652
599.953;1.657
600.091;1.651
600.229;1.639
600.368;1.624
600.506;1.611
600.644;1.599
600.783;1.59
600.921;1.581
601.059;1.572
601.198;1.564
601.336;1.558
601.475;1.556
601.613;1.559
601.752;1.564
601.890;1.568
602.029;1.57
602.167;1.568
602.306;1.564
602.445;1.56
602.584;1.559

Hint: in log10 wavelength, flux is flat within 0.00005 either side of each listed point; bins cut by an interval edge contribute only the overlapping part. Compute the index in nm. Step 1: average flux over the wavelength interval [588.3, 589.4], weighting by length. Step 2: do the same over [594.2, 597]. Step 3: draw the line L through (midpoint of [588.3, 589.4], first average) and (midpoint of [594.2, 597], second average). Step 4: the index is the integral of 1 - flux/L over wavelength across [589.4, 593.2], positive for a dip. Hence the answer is -0.25 nm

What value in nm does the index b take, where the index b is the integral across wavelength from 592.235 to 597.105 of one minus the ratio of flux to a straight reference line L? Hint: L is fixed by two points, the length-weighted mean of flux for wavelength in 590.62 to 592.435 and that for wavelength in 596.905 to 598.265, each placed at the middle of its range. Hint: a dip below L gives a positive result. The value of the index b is 0.10 nm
